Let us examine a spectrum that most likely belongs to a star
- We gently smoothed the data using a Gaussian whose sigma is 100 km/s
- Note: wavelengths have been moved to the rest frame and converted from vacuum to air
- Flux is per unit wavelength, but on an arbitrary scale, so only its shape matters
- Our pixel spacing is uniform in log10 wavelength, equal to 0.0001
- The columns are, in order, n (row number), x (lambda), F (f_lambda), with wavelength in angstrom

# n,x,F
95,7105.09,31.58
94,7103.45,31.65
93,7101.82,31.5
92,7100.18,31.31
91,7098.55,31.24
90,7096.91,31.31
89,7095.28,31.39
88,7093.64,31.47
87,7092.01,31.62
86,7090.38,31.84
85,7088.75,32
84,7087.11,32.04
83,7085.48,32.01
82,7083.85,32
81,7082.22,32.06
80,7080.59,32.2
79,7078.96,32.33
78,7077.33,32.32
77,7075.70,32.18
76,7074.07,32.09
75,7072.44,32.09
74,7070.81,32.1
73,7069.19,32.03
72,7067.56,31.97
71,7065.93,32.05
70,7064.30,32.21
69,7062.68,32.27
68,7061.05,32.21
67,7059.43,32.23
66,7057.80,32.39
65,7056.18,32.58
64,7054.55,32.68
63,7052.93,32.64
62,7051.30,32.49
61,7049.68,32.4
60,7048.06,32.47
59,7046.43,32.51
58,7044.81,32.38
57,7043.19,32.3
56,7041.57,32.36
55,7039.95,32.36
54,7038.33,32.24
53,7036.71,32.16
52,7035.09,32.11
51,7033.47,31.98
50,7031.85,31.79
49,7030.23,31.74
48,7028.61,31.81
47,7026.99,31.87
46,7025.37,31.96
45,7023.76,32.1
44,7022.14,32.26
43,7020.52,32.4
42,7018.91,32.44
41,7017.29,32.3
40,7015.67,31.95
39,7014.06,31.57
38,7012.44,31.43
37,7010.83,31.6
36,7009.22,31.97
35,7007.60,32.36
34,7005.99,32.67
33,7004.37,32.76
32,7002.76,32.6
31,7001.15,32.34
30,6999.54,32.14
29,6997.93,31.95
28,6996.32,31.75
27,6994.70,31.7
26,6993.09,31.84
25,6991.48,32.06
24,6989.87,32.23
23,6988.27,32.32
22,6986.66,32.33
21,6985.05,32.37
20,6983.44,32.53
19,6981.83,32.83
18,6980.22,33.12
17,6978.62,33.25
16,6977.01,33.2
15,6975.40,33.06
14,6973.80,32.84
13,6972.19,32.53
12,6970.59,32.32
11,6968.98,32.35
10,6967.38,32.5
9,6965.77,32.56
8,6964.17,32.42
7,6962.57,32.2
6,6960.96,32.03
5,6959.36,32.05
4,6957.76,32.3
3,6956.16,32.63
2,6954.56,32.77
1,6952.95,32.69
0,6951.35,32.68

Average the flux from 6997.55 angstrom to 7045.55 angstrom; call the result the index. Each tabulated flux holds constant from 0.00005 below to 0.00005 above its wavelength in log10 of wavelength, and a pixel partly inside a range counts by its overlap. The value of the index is 32.1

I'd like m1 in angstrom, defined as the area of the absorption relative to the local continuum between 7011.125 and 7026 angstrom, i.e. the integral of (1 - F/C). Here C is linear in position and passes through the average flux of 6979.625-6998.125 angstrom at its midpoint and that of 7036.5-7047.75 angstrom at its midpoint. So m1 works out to 0.12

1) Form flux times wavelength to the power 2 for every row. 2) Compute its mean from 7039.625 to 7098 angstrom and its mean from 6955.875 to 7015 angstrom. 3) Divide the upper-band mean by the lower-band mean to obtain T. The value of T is 1.0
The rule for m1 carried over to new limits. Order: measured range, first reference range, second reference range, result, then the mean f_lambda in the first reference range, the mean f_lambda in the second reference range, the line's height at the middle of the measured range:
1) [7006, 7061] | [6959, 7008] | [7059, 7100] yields 0.0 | 32.4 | 32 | 32.2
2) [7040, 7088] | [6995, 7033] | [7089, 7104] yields -0.8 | 32.1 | 31.5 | 31.7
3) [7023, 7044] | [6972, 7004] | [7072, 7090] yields 0.1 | 32.5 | 32.1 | 32.3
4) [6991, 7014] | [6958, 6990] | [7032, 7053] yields 0.3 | 32.6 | 32.3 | 32.5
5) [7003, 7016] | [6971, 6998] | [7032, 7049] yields 0.1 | 32.5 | 32.3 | 32.4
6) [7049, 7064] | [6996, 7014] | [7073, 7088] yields -0.1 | 32.1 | 32.1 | 32.1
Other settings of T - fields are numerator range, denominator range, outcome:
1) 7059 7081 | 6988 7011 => 1.02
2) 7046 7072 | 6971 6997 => 1.02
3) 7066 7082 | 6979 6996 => 1.02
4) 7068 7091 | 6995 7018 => 1.02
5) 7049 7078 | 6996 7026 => 1.02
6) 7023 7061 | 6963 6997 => 1.01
